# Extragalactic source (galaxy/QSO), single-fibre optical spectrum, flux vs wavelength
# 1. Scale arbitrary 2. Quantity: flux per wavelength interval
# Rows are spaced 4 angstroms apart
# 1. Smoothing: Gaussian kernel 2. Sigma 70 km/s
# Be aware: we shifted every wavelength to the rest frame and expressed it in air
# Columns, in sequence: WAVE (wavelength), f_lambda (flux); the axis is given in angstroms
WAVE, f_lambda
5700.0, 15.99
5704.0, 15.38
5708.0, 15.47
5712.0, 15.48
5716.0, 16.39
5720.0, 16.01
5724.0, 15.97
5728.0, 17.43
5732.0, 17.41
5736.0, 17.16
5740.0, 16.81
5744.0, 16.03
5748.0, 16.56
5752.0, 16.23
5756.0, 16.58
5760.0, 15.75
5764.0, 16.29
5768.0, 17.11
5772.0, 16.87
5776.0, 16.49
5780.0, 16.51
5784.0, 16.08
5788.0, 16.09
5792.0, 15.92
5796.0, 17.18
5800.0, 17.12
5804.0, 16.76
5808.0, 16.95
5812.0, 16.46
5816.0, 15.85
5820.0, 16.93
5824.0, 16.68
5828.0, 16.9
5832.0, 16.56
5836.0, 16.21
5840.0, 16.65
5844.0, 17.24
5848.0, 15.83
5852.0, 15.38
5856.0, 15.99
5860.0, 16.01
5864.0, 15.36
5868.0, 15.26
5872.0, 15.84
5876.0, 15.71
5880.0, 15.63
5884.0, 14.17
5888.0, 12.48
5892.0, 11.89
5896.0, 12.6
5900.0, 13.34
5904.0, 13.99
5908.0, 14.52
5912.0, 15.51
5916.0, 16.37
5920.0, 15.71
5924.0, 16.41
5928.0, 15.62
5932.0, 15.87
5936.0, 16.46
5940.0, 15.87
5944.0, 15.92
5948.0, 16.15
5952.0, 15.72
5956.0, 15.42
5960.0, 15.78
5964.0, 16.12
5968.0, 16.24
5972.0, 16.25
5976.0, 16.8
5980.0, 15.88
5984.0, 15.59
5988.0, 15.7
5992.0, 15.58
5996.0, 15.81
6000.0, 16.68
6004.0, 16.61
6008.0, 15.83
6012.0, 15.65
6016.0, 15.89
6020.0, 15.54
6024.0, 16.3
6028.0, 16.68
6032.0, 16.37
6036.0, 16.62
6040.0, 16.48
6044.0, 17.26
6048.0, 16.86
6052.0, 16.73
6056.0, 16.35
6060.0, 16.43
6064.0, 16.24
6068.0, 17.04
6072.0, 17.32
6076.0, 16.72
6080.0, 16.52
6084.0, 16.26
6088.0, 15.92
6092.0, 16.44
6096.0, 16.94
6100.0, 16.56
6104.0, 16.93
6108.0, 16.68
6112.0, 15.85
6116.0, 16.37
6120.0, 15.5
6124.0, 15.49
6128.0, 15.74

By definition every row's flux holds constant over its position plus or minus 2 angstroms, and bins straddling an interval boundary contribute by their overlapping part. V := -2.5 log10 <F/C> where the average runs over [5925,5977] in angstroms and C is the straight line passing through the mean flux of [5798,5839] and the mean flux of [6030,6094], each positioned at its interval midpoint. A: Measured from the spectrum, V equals 0.04 mag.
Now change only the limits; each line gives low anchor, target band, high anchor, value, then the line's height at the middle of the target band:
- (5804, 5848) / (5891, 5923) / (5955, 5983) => 0.14 mag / 16.3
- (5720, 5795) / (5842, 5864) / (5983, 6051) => 0.03 mag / 16.4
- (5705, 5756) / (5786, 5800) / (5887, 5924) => -0.06 mag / 15.6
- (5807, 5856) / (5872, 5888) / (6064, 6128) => 0.11 mag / 16.4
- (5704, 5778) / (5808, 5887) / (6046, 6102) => 0.03 mag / 16.5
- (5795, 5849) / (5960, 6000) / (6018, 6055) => 0.04 mag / 16.6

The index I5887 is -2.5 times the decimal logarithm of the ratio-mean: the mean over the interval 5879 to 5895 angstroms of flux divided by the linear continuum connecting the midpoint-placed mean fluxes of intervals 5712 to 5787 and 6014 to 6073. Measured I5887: 0.23 mag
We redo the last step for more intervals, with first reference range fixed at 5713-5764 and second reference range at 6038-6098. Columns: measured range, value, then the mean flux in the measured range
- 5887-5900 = 0.308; 12.5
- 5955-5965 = 0.055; 15.8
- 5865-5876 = 0.067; 15.6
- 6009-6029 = 0.043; 16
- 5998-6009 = 0.012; 16.4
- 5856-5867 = 0.057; 15.7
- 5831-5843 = 0.001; 16.5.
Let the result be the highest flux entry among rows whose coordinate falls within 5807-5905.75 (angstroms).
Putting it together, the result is 17.24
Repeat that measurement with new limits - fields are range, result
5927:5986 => 16.8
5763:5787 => 17.11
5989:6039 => 16.68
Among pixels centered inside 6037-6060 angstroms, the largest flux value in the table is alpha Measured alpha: 17.26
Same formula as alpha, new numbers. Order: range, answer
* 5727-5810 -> 17.43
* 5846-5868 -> 16.01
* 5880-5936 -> 16.46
